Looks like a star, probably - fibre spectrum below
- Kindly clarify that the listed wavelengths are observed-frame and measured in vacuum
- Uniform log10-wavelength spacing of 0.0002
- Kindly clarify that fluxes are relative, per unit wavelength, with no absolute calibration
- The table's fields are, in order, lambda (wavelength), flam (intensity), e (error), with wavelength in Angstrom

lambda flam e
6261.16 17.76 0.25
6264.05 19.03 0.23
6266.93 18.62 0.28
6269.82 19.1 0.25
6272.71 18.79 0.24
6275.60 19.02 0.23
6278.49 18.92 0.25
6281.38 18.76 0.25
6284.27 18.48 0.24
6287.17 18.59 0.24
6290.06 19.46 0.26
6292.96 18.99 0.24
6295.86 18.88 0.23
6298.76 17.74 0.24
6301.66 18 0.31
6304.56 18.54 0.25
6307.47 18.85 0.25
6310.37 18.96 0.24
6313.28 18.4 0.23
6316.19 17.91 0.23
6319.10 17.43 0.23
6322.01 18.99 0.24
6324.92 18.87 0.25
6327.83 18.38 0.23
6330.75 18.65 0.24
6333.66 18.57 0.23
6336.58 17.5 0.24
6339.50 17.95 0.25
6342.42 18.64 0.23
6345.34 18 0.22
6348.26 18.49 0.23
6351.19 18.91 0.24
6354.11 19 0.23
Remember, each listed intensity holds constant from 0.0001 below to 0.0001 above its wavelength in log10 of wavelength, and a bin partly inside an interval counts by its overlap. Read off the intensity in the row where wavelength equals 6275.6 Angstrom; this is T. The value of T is 19.02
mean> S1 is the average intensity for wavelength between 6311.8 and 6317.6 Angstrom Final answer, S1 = 18.1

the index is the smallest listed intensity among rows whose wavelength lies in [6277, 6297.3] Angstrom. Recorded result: 18.48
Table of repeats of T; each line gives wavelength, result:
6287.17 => 18.59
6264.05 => 19.03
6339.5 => 17.95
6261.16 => 17.76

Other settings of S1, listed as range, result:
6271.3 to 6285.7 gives 18.8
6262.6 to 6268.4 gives 18.8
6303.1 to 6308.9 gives 18.7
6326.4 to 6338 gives 18.3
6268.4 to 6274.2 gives 18.9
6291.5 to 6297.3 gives 18.9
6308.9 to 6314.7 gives 18.7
